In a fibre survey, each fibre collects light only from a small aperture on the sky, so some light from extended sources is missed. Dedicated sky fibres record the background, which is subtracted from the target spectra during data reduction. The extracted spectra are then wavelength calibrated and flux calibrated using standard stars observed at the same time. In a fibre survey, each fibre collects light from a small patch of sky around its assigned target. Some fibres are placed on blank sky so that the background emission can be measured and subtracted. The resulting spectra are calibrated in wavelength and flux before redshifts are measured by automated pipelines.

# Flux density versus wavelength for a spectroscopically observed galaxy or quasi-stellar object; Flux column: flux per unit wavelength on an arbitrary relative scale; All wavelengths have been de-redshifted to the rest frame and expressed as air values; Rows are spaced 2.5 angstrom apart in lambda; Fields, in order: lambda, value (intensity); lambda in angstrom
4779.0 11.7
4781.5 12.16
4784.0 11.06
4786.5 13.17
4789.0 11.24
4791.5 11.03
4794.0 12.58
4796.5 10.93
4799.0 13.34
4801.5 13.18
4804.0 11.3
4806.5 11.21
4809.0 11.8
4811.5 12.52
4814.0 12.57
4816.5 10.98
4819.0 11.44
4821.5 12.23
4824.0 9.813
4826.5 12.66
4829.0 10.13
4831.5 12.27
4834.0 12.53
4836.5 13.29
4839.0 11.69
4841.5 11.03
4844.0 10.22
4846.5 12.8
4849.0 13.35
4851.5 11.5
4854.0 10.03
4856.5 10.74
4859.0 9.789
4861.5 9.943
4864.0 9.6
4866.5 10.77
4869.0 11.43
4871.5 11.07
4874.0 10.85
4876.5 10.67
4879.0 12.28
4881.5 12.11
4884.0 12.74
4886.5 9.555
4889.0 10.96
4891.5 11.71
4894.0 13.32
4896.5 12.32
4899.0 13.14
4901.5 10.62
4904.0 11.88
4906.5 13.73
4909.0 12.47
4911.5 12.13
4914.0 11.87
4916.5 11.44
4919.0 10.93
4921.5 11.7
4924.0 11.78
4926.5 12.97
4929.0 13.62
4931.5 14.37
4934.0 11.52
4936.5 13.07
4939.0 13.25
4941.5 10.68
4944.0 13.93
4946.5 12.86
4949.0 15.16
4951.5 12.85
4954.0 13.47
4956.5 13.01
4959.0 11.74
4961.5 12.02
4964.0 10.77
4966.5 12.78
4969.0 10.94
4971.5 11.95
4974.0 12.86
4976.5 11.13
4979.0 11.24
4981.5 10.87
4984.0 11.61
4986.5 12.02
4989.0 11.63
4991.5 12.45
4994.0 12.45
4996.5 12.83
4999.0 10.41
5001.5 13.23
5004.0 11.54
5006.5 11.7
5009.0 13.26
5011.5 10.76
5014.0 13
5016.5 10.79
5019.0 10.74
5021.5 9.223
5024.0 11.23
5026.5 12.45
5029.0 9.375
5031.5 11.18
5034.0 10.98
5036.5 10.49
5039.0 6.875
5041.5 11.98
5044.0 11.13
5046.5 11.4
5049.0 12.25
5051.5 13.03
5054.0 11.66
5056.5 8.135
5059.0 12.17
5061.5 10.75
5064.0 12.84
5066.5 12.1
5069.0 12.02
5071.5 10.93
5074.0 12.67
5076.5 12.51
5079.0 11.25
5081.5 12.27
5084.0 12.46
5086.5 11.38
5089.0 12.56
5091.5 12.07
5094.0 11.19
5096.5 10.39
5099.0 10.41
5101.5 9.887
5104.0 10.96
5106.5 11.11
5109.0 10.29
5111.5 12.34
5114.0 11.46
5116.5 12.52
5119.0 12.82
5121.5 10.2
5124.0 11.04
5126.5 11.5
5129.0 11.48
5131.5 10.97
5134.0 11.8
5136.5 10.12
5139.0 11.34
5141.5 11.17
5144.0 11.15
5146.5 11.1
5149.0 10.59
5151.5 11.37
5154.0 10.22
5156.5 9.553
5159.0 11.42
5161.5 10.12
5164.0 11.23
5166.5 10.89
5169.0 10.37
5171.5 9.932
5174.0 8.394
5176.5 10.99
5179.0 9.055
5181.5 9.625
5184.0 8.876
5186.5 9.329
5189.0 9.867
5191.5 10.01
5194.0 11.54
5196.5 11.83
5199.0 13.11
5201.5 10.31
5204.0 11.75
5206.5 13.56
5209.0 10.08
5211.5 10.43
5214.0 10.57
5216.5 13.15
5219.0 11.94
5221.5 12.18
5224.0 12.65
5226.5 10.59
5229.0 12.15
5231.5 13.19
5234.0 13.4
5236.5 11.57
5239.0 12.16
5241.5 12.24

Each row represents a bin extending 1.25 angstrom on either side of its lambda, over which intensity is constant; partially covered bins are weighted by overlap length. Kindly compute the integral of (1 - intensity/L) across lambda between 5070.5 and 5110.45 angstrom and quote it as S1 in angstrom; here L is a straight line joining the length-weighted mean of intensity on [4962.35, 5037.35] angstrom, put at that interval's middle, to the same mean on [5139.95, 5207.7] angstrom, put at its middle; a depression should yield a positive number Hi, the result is -1.19 angstrom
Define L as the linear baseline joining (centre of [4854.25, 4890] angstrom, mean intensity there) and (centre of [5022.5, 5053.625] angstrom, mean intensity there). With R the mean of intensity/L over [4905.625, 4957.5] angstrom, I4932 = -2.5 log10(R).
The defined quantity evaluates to -0.163 mag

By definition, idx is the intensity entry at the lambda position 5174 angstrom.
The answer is 8.394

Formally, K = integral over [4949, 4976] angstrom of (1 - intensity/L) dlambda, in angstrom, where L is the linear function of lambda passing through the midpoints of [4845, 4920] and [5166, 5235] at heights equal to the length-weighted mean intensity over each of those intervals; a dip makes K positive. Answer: -2.2 angstrom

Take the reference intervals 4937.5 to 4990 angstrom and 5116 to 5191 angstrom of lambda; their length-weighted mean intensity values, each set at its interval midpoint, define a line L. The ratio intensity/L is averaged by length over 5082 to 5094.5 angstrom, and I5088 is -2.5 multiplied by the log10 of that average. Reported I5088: -0.08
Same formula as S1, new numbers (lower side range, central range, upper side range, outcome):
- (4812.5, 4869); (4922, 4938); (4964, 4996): -1.6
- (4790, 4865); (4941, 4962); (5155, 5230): -3.1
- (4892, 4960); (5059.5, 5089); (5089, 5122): -1.2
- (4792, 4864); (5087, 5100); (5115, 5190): -0.6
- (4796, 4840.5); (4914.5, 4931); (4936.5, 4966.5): 0.5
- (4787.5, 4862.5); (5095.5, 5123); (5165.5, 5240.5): 0.3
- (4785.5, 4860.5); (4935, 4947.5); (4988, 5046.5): -1.4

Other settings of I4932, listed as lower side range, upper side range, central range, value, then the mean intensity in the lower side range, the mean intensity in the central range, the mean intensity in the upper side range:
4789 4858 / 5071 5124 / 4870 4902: 0.00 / 11.7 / 11.7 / 11.5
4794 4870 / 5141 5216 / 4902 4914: -0.09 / 11.5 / 12.4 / 10.6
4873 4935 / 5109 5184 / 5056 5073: -0.02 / 12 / 11.4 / 10.8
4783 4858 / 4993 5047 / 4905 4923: -0.05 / 11.8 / 12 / 11.2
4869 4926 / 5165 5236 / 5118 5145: 0.00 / 11.8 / 11.2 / 11.1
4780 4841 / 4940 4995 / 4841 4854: 0.03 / 11.9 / 11.7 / 12.2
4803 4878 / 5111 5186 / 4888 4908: -0.09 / 11.3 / 12.2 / 10.8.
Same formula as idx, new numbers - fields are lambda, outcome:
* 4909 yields 12.47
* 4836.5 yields 13.29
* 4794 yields 12.58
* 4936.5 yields 13.07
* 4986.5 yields 12.02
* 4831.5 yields 12.27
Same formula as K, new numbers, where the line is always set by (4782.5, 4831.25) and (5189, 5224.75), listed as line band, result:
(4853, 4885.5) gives 2.2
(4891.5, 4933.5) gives -2.3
